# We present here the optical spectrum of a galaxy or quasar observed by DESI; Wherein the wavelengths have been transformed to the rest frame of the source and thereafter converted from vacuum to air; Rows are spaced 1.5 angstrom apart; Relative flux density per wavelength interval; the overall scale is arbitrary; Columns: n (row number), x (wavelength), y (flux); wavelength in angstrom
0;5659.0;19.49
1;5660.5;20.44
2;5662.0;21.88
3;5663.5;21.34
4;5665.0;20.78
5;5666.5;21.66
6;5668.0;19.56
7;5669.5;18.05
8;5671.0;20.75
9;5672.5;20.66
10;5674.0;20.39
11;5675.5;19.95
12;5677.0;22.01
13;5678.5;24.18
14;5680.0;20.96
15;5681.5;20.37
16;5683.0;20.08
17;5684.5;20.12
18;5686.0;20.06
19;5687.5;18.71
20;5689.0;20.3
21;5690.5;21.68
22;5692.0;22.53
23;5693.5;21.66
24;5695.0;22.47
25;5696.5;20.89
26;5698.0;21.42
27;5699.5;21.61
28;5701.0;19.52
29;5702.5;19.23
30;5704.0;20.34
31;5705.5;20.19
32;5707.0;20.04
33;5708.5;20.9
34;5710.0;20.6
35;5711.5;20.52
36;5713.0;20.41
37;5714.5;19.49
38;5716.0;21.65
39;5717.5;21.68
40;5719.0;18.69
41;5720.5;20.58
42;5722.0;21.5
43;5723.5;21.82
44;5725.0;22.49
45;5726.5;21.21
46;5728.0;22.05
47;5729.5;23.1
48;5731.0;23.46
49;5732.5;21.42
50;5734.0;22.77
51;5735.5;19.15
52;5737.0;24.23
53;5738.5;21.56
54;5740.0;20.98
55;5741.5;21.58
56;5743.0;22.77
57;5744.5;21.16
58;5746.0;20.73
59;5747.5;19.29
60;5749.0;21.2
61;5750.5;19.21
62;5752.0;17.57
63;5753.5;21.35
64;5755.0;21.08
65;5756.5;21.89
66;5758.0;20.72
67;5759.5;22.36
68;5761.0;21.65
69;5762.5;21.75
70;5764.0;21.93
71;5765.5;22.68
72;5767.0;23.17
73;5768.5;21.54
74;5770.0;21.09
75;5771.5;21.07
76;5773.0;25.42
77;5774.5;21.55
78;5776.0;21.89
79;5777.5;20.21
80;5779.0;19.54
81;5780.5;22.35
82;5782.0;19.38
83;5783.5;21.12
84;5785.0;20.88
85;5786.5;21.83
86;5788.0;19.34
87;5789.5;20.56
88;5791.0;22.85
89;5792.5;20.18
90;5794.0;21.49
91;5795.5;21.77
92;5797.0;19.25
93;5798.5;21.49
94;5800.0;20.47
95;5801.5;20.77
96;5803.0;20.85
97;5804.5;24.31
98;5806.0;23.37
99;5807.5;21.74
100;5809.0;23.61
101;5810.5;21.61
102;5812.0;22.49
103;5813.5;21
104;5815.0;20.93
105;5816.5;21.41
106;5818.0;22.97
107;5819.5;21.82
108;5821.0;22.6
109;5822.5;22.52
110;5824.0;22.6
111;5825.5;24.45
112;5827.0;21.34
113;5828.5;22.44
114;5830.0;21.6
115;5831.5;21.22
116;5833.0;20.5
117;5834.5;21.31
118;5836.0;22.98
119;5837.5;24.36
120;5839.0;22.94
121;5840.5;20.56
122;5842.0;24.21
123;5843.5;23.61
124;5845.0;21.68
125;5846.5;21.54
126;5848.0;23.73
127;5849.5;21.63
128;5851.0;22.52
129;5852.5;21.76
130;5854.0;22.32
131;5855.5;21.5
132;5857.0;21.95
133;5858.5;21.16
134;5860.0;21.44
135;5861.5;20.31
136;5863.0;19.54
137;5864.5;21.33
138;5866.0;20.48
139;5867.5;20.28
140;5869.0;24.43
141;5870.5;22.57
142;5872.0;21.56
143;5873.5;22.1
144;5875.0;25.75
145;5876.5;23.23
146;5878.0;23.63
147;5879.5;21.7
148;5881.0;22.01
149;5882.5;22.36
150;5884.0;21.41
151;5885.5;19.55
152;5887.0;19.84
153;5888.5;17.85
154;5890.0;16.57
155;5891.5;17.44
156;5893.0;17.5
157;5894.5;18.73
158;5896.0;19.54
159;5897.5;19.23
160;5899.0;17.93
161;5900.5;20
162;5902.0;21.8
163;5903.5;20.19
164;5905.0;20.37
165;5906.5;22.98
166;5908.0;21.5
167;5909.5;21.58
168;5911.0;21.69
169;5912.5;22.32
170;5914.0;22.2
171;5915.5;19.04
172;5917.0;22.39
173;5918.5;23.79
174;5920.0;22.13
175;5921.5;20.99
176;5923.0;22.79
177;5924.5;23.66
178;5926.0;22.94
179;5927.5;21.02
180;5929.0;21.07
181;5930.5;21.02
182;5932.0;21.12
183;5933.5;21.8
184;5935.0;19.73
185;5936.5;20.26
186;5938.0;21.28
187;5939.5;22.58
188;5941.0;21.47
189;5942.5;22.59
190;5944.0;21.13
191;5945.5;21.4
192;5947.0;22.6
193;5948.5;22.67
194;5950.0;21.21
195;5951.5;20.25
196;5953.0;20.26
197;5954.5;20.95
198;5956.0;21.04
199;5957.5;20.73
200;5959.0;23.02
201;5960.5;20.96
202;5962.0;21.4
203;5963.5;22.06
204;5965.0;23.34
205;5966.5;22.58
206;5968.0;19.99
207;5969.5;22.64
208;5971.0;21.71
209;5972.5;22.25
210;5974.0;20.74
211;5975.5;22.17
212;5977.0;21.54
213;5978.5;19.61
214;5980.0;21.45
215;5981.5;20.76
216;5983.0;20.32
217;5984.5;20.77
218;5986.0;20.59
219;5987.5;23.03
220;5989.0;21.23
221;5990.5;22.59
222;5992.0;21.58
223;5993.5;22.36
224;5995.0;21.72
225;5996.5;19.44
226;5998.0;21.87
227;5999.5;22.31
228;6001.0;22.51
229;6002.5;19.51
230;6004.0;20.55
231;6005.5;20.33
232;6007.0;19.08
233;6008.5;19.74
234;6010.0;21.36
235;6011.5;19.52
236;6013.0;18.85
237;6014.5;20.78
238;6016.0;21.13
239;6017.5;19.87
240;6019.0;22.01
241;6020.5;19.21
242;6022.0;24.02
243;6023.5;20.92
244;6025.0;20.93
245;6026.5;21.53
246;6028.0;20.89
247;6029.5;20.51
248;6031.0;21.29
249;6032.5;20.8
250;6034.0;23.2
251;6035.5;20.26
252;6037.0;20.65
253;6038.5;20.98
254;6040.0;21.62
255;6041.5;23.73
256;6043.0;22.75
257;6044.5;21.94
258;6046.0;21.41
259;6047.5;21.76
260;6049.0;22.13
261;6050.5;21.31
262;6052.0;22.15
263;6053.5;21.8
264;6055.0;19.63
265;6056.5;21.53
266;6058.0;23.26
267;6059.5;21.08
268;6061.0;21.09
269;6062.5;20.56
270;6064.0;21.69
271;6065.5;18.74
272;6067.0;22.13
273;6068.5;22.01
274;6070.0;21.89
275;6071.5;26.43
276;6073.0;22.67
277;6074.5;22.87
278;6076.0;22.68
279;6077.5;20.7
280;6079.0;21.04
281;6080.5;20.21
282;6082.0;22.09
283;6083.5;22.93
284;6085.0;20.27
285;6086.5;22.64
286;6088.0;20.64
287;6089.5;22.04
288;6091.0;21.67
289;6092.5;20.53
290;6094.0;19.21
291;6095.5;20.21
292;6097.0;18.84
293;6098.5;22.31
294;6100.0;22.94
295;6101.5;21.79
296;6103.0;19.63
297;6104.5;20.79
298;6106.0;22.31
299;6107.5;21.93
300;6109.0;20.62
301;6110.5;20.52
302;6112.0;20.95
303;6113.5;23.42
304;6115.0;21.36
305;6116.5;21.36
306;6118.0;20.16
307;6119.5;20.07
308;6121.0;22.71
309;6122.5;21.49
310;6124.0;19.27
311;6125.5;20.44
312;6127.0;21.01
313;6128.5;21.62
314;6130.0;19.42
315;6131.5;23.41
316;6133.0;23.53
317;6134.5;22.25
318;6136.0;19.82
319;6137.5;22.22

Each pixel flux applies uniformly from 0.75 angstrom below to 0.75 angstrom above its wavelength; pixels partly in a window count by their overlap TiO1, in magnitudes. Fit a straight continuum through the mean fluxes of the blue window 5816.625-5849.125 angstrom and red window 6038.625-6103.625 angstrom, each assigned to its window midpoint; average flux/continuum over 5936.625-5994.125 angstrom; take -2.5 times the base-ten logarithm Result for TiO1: 0.021 mag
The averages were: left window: 22.4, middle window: 21.5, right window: 21.6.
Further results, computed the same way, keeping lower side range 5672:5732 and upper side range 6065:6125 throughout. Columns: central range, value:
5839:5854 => -0.06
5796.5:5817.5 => -0.03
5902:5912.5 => -0.01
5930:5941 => 0.01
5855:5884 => -0.04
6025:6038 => 0.01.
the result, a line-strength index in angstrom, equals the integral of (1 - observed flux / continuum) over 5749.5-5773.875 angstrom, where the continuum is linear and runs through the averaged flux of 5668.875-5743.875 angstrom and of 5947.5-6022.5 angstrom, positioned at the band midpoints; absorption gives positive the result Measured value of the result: -0.51 angstrom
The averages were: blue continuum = 21.1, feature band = 21.5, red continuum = 21.2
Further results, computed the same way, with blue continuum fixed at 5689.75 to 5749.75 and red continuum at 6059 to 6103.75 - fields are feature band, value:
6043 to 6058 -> -0.2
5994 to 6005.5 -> 0.2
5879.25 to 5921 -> 1.7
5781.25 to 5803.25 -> 0.5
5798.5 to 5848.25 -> -2.1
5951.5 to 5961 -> 0.1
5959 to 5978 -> -0.4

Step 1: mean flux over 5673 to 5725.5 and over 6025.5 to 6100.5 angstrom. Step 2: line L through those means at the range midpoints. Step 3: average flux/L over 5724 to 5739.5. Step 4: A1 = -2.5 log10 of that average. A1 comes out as -0.062 mag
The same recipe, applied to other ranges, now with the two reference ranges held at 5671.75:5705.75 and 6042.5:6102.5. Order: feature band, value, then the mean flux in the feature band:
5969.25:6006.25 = 0.00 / 21.3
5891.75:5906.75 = 0.09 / 19.6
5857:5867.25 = 0.02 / 20.8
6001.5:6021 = 0.07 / 20.2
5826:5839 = -0.05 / 22.1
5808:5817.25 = -0.04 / 21.8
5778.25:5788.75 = 0.02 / 20.6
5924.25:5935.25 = -0.01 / 21.5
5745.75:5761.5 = 0.02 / 20.6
